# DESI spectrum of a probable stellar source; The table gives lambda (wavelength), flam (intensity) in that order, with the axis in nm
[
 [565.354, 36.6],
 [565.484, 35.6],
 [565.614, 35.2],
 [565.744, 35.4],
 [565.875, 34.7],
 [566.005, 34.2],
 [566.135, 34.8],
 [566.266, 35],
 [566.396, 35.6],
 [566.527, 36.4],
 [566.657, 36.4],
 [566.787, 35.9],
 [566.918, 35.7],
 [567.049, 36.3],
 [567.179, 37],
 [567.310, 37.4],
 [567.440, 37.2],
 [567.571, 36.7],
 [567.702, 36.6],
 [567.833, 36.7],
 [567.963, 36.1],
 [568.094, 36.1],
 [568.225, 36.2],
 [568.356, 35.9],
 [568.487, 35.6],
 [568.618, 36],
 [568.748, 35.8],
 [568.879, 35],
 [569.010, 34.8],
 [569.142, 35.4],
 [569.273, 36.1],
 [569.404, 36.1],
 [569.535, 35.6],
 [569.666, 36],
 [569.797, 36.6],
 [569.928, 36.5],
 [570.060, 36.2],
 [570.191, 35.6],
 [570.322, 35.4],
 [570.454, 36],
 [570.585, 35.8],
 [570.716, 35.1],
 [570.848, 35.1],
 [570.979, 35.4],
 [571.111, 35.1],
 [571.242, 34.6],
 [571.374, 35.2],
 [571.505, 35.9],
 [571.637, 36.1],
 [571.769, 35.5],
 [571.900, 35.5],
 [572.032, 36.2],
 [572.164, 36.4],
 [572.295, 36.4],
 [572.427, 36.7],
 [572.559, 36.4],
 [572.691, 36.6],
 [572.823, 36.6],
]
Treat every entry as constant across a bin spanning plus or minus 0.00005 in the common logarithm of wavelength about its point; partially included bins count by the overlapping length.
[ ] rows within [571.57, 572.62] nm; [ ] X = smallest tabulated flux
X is 35.5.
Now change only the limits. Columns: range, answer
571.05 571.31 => 34.6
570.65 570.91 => 35.1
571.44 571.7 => 35.9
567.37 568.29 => 36.1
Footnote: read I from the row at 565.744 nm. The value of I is 35.4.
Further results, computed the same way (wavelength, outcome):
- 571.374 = 35.2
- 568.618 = 36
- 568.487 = 35.6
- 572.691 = 36.6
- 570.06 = 36.2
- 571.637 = 36.1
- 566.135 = 34.8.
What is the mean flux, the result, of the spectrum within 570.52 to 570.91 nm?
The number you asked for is 35.3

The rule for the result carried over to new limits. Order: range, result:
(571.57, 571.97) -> 35.7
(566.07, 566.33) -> 34.8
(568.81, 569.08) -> 34.8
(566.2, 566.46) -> 35.3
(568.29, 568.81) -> 35.9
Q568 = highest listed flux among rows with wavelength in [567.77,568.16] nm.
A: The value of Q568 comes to 36.7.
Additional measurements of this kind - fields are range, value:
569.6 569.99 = 36.6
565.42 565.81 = 35.6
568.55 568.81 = 36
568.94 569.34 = 36.1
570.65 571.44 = 35.4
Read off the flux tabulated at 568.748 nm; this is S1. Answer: 35.8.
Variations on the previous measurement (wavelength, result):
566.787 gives 35.9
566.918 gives 35.7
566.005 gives 34.2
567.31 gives 37.4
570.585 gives 35.8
